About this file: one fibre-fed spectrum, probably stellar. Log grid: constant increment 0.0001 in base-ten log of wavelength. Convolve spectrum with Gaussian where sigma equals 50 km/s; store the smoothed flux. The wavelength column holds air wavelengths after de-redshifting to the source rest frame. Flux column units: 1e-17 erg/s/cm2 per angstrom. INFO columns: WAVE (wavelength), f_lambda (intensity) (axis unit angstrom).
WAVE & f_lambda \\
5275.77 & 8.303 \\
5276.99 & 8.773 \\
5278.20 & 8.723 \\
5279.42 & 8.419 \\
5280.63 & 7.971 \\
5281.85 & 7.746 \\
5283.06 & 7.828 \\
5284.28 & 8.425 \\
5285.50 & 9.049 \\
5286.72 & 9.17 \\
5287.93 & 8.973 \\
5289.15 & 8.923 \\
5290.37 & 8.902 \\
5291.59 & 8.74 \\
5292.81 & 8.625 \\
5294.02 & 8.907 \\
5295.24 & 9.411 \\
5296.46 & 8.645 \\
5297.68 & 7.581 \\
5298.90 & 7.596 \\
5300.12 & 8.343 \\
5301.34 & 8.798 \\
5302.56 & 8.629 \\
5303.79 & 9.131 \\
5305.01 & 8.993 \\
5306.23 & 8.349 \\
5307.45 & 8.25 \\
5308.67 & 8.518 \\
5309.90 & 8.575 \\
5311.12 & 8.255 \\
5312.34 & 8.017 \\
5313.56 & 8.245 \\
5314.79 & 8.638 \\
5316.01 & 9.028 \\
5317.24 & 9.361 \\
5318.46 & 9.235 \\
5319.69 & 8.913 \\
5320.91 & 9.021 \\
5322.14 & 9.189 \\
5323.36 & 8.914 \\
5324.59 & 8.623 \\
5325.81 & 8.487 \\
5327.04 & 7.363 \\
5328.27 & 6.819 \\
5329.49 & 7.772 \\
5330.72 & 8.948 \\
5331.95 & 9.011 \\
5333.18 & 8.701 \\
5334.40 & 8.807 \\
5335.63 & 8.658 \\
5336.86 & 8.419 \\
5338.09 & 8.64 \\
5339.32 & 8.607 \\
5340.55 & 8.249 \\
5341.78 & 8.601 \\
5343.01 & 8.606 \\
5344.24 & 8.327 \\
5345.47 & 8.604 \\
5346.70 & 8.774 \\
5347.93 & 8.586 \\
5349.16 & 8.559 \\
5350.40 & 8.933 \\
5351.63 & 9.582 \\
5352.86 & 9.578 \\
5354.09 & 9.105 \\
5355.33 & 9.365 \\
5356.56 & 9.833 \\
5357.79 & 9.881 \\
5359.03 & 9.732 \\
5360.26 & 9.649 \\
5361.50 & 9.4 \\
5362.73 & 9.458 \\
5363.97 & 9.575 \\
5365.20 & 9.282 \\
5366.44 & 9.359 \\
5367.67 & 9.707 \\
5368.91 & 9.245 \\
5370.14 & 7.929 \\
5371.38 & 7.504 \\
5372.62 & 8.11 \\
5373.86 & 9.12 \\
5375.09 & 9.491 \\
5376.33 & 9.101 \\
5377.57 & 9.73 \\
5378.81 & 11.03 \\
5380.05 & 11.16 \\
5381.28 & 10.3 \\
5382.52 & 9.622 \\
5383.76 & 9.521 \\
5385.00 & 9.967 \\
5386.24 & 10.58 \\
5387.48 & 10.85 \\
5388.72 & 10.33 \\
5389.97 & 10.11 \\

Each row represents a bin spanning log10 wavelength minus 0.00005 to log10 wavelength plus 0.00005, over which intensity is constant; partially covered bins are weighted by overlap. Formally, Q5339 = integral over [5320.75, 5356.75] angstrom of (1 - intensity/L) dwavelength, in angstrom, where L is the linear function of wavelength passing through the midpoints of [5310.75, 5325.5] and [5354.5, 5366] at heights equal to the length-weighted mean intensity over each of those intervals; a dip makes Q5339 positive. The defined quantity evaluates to 1.9 angstrom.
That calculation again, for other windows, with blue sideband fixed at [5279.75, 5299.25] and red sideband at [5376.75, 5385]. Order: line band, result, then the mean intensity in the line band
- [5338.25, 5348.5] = 1.04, 8.55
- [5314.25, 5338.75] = 1.53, 8.63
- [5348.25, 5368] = 0.72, 9.42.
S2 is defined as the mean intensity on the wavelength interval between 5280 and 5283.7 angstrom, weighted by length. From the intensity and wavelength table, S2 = 7.87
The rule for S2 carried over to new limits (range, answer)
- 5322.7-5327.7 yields 8.34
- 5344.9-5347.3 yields 8.69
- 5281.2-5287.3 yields 8.43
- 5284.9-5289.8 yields 9.03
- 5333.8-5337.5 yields 8.62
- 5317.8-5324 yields 9.06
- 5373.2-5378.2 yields 9.35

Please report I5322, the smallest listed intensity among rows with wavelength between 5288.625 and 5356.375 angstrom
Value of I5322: 6.819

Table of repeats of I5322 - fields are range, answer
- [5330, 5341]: 8.249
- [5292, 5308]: 7.581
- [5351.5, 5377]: 7.504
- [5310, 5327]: 8.017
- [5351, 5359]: 9.105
